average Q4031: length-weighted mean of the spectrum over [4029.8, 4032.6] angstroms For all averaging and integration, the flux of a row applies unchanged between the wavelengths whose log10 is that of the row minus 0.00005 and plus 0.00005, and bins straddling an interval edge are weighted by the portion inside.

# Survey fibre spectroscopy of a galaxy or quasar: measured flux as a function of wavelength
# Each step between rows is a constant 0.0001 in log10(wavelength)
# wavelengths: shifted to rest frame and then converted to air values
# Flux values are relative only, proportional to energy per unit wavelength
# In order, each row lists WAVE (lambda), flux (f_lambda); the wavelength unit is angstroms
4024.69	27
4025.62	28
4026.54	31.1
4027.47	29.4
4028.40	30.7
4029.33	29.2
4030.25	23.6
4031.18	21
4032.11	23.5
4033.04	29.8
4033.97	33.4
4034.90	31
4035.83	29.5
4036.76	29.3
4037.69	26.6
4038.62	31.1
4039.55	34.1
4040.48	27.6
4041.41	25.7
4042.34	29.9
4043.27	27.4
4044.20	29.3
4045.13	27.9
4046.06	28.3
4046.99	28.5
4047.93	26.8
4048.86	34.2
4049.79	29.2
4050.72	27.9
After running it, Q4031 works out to 22.7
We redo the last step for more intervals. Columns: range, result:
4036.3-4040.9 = 29.8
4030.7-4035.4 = 27.7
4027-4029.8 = 29.7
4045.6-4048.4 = 27.8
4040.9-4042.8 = 27.8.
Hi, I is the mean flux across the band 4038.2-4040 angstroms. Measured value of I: 32.6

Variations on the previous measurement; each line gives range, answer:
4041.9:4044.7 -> 28.9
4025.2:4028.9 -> 29.8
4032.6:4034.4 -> 31.6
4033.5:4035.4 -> 32.1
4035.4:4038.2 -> 28.5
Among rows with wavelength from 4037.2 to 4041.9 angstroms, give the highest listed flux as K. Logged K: 34.1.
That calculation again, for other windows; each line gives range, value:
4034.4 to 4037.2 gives 31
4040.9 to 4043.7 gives 29.9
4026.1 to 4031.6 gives 31.1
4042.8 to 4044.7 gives 29.3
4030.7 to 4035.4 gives 33.4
